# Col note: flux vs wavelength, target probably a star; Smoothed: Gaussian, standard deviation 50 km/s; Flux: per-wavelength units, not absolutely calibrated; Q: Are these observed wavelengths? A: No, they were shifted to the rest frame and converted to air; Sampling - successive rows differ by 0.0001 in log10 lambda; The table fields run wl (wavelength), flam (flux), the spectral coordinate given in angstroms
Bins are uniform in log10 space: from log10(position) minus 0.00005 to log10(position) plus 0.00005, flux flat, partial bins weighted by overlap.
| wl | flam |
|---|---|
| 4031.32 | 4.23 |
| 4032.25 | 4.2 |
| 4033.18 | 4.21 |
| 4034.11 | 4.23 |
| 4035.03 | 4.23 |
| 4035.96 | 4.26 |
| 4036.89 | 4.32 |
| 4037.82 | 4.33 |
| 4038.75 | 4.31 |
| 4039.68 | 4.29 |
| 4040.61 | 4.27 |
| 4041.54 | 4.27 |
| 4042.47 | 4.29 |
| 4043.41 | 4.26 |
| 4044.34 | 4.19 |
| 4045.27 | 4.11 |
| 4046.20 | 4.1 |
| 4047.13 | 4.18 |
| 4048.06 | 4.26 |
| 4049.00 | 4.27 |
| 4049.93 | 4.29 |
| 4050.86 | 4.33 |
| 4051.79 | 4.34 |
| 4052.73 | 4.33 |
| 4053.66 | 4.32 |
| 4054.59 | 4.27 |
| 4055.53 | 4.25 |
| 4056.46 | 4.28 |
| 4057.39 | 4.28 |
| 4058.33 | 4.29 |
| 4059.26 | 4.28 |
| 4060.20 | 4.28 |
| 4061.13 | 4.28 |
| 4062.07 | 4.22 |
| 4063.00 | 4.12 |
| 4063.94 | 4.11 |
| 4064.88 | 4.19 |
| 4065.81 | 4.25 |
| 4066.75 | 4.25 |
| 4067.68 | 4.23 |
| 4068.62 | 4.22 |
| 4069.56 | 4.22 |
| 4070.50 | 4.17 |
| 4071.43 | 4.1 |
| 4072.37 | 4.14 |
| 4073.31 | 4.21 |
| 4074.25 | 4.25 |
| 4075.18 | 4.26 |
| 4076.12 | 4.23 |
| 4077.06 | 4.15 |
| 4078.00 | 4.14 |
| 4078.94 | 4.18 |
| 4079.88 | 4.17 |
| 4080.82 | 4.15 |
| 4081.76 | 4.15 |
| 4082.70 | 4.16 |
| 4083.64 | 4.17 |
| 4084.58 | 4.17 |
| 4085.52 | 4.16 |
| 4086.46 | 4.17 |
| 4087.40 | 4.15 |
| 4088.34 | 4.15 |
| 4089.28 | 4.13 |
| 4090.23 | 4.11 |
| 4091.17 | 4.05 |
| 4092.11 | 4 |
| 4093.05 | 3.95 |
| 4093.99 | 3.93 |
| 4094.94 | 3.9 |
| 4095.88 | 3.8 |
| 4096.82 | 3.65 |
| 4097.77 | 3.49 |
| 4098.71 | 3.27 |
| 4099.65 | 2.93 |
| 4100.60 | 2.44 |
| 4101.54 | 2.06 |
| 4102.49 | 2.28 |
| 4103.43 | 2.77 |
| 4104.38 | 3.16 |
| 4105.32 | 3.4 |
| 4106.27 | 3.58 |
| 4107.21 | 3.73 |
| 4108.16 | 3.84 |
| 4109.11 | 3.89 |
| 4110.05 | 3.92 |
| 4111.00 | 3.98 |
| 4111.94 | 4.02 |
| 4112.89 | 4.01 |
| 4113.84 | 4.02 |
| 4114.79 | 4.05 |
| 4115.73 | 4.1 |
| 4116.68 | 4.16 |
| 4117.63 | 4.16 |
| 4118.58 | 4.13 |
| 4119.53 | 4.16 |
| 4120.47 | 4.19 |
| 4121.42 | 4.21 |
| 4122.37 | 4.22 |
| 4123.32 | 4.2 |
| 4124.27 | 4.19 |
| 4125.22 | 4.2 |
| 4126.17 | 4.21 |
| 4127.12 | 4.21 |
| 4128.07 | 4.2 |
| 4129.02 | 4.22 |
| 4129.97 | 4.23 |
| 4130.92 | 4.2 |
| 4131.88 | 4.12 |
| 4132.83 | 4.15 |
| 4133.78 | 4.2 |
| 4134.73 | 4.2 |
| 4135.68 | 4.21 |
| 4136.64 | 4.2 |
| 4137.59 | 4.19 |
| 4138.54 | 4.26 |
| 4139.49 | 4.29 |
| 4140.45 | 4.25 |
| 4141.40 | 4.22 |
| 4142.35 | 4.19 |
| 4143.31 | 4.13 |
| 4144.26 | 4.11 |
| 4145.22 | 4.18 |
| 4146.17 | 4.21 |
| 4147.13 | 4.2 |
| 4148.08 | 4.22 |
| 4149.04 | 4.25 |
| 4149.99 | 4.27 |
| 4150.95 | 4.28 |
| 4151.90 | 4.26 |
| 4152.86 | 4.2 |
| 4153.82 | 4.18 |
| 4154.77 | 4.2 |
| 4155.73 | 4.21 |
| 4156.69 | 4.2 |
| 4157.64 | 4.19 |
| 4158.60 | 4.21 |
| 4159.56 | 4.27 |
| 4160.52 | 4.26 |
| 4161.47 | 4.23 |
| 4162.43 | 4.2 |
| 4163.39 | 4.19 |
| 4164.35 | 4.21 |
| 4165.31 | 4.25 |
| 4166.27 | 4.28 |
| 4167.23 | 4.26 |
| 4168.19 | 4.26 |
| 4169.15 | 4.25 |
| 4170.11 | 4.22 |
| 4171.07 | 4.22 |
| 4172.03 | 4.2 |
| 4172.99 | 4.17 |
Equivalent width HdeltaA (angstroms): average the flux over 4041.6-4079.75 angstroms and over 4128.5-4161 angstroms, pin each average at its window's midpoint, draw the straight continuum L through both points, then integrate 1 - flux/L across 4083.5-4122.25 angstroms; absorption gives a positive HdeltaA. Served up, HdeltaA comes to 4.1 angstroms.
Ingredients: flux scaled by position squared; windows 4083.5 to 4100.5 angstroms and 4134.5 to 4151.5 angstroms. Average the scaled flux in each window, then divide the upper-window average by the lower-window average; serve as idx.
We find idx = 1.1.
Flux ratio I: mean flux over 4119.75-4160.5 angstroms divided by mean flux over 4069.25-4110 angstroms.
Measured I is 1.10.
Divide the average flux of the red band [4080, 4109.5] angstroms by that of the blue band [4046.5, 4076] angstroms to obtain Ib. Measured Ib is 0.9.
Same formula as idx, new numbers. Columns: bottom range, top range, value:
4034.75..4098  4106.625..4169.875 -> 1.03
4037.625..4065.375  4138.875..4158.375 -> 1.04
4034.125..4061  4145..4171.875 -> 1.05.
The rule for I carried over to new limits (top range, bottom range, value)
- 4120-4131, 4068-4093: 1.01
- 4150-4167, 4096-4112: 1.28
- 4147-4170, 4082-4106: 1.17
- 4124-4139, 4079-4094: 1.02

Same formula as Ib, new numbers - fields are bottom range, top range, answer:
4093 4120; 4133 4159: 1.17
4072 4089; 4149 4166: 1.01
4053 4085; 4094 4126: 0.88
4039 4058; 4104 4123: 0.93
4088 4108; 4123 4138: 1.21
